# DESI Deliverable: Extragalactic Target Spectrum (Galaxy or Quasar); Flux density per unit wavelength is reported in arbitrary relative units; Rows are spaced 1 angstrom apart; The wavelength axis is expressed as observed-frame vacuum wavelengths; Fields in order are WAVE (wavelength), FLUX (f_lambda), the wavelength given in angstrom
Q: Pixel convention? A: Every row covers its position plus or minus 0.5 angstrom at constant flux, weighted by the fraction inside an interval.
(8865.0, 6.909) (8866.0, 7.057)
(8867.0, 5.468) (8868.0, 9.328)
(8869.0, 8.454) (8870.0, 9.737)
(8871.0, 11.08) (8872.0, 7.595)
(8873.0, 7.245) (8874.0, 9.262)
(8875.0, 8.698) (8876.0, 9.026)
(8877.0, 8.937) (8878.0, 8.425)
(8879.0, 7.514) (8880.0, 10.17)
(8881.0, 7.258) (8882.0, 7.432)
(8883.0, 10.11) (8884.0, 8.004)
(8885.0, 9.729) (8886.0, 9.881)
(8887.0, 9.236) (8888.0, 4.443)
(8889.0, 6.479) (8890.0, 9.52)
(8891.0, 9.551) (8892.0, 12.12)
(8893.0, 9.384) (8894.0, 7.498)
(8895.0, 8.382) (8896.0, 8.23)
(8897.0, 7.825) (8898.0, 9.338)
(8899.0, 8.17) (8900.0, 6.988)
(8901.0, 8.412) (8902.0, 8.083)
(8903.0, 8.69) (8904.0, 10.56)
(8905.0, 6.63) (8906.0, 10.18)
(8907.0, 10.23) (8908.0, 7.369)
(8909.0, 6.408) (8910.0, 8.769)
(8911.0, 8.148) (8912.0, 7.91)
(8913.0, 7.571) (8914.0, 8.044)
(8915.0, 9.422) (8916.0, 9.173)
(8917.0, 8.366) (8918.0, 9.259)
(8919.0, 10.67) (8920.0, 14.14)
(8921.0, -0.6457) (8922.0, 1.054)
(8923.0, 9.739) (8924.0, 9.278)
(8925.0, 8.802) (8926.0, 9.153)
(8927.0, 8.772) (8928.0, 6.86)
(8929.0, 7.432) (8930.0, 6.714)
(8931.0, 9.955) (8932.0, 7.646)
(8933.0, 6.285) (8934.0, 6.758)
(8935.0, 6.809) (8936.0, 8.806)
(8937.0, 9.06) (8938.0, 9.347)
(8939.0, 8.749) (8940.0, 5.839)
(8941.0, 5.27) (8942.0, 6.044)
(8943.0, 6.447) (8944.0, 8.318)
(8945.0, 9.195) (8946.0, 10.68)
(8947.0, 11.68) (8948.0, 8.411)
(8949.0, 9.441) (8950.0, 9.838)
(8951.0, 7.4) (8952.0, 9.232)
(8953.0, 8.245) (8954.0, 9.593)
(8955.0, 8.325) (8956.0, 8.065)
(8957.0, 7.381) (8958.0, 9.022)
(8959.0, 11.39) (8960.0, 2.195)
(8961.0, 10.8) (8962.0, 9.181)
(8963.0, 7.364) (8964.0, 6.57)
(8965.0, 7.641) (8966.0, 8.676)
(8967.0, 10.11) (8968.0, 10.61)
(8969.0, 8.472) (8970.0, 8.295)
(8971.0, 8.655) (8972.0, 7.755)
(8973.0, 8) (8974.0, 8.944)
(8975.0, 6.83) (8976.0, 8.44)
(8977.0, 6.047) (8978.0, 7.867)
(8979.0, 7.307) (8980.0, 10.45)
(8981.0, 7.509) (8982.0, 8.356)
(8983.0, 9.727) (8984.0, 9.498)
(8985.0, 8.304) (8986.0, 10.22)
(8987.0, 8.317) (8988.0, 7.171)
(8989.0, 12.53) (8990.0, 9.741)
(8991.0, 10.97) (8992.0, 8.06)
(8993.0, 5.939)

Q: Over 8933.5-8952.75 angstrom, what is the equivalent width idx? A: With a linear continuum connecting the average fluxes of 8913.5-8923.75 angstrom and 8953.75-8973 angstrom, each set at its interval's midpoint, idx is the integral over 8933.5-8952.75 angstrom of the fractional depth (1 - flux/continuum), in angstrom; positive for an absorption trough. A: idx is -0.2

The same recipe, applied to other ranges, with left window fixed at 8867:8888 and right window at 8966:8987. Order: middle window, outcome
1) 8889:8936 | 2.14 angstrom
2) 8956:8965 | 0.64 angstrom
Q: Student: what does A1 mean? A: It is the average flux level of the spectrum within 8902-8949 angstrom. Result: 8.14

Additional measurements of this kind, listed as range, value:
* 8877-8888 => 8.59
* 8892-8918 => 8.48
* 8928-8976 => 8.23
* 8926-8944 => 7.53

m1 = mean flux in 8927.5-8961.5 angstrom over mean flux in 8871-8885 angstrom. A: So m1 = 0.95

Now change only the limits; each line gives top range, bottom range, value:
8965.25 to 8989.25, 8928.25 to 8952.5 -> 1.06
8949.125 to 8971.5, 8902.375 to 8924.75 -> 1.03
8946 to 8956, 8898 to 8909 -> 1.08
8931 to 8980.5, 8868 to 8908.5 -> 0.95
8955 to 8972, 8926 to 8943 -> 1.11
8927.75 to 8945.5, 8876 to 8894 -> 0.87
